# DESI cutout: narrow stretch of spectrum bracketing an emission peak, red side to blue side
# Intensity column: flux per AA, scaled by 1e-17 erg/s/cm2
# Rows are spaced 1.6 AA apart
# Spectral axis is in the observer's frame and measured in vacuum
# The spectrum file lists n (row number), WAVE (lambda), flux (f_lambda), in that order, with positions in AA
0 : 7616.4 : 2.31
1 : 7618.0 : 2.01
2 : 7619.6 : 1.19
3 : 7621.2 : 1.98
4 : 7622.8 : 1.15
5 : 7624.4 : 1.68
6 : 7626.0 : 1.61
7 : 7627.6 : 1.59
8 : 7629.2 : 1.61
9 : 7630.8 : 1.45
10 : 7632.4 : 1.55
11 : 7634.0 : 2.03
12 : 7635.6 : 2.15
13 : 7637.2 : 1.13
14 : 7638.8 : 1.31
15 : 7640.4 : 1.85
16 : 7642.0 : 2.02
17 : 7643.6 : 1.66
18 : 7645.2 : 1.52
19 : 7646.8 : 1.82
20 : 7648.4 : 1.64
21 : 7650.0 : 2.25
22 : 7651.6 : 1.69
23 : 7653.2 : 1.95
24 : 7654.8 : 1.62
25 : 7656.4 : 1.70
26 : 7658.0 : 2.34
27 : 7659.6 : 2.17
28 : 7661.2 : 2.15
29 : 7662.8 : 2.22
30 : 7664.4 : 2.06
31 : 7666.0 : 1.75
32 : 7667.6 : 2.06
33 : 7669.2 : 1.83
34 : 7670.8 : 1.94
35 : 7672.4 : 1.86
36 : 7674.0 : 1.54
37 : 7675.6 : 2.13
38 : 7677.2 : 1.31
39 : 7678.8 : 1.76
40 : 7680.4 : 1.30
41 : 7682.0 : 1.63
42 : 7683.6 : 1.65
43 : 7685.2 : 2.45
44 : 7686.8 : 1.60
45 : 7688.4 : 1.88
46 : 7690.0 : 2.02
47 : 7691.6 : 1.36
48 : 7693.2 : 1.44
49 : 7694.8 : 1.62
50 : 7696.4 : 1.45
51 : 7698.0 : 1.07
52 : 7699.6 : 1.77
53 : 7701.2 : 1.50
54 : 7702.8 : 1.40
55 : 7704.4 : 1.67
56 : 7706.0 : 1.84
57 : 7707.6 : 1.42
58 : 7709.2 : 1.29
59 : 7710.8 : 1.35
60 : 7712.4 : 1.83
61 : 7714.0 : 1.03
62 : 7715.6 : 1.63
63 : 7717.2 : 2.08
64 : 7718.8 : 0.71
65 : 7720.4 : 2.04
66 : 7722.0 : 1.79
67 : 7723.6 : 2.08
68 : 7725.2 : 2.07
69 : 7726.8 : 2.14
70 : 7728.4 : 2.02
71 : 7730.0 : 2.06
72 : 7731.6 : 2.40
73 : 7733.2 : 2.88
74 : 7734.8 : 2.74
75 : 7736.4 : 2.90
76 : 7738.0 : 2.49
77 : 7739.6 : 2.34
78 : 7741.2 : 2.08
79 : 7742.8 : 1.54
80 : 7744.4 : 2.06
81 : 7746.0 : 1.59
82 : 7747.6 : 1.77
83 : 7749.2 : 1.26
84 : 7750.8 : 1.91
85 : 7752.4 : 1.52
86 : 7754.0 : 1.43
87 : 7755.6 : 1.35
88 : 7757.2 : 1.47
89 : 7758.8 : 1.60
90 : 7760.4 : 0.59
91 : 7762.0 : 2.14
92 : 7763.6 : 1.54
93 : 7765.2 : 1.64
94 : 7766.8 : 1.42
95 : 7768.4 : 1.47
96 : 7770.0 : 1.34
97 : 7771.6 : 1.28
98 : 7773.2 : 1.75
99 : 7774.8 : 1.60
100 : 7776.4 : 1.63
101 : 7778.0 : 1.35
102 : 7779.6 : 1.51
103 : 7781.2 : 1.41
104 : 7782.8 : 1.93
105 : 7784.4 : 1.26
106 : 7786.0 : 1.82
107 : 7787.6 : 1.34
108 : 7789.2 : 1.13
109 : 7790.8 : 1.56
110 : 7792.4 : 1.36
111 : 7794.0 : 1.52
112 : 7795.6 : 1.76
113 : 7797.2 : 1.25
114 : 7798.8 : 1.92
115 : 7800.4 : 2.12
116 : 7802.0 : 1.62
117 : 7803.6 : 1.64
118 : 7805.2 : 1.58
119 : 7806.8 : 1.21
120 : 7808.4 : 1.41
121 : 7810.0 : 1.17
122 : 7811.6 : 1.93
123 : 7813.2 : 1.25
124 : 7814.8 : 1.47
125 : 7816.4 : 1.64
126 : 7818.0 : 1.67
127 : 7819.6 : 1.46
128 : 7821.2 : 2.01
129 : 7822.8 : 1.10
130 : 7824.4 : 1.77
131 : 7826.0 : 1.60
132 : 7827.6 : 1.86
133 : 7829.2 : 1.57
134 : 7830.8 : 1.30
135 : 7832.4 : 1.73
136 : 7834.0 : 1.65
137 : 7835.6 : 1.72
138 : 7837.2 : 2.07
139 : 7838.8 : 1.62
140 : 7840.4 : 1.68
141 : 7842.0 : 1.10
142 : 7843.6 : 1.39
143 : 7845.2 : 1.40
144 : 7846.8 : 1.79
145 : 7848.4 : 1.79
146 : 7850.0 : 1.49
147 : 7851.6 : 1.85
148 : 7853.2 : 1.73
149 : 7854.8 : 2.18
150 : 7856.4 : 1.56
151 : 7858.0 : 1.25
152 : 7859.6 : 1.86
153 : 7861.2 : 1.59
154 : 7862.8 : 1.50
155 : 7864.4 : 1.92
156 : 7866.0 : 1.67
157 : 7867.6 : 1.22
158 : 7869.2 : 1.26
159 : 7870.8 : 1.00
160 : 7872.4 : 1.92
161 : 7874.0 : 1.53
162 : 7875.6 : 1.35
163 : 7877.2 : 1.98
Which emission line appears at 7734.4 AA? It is [O III] 5007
